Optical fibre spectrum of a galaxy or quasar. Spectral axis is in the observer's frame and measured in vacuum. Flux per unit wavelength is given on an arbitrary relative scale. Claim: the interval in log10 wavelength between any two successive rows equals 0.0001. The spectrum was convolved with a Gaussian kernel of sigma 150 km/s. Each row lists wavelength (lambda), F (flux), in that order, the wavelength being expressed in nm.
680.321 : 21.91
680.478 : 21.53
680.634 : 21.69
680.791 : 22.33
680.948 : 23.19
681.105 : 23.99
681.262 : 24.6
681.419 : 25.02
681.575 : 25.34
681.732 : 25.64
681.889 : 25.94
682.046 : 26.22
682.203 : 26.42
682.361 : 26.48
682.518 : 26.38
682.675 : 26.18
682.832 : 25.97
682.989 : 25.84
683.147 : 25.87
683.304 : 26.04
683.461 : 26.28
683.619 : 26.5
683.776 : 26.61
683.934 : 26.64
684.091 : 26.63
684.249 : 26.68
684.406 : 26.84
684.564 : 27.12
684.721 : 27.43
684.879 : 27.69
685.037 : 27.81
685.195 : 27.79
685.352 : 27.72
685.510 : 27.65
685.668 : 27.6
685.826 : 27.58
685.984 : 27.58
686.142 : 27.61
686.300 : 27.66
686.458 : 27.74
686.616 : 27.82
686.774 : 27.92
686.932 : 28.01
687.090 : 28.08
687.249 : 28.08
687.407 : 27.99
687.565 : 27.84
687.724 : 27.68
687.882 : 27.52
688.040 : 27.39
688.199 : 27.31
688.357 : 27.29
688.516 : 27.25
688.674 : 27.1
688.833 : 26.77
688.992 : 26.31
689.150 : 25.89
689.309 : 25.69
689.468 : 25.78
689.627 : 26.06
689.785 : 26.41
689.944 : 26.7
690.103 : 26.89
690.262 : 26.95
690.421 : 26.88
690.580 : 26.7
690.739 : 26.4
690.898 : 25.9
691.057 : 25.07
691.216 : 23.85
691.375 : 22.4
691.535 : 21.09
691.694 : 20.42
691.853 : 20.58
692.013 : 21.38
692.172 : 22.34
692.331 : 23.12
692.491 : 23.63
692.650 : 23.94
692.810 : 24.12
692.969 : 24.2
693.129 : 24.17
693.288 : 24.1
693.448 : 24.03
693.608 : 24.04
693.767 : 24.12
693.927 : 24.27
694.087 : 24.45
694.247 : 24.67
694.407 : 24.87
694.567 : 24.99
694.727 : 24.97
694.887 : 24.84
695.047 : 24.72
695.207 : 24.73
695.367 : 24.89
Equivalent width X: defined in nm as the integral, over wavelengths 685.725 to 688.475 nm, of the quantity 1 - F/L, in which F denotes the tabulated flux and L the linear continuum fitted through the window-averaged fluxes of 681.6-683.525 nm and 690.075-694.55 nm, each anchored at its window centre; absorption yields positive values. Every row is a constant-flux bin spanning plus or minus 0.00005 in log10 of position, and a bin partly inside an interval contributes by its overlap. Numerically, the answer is -0.280 nm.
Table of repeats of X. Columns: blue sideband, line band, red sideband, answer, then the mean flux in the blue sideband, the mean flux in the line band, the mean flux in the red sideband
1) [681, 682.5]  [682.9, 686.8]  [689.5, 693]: -0.312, 25.5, 27.1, 24.3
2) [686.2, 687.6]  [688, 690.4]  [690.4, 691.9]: -0.086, 27.9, 26.6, 23.9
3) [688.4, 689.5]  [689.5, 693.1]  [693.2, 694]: 0.136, 26.4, 24.3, 24.1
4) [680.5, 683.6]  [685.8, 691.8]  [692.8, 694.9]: -0.418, 25.2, 26.5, 24.4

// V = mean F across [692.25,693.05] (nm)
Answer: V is 23.8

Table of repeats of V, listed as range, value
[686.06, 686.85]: 27.8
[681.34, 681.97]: 25.5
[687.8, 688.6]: 27.4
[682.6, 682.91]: 26.1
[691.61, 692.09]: 20.8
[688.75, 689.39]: 26.1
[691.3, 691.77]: 21.3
